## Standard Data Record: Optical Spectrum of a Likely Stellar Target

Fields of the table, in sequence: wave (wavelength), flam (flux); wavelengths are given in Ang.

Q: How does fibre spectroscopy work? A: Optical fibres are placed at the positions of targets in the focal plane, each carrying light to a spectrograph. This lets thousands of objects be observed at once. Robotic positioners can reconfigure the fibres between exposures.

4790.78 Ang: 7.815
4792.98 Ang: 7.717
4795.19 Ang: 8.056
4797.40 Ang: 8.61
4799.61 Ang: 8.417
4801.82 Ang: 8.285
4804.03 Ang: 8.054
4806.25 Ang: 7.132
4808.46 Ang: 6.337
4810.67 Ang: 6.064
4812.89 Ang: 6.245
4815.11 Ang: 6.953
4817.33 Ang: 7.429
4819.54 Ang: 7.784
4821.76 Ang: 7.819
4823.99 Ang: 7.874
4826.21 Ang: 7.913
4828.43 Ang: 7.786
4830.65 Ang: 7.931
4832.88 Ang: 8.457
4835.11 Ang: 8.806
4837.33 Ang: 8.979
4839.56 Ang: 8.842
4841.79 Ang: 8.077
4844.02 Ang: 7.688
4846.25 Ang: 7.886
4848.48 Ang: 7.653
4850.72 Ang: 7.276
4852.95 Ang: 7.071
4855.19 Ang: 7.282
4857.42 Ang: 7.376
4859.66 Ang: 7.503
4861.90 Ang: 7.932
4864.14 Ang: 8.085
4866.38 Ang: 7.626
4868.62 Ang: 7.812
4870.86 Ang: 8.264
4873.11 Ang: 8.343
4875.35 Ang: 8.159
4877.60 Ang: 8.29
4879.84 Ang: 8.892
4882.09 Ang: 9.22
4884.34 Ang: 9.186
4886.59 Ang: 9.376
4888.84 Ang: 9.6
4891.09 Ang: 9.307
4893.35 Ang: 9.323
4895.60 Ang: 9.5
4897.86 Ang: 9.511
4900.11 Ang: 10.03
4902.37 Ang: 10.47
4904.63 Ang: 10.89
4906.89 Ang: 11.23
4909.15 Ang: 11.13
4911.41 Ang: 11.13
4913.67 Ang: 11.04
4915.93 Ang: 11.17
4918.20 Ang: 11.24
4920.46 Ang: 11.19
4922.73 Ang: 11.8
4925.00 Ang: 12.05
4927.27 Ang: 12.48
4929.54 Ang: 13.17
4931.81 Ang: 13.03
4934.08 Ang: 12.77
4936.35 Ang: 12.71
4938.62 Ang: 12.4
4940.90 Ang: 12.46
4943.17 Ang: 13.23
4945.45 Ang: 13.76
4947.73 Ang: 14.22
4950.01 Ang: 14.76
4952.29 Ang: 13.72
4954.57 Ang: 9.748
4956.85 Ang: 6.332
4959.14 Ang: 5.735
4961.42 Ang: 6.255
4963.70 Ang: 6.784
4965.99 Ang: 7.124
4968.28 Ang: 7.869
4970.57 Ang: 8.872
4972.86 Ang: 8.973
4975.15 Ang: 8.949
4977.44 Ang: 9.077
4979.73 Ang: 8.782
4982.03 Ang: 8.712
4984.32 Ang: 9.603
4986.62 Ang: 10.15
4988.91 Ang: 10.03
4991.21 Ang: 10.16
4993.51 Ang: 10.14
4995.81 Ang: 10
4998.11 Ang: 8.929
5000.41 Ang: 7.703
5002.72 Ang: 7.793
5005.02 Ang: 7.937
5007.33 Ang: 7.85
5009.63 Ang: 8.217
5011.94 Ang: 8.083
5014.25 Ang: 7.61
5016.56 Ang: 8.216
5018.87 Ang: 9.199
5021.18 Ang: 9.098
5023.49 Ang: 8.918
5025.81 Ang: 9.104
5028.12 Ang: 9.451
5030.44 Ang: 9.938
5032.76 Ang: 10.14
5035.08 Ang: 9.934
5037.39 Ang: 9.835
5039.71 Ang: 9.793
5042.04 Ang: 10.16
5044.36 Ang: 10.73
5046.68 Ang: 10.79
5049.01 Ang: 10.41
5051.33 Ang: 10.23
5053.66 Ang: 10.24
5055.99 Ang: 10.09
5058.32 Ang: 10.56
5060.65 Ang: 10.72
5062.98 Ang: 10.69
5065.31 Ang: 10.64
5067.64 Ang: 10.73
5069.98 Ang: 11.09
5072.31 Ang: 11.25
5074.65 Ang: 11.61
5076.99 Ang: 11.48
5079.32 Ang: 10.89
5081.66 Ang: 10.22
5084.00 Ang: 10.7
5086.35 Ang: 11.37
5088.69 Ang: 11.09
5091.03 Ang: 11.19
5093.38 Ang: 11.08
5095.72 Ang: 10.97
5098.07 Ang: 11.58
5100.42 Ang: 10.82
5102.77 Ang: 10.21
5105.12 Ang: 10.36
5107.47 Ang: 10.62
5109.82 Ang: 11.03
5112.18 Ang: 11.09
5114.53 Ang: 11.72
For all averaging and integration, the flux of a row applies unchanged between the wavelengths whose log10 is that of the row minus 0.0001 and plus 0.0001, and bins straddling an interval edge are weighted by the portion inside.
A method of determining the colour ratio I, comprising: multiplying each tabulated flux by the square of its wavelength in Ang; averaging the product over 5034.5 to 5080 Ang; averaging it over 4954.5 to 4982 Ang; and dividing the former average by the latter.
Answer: 1.4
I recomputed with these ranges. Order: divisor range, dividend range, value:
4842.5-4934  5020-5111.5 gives 1.18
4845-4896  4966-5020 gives 1.11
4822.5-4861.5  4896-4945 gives 1.53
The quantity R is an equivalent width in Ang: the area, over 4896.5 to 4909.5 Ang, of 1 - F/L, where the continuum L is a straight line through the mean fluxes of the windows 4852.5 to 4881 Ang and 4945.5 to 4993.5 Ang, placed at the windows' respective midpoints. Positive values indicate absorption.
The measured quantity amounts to -3.14 Ang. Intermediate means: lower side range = 7.92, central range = 10.5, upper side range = 9.41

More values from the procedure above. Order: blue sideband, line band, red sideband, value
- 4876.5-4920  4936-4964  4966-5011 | -4.8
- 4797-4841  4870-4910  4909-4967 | 1.5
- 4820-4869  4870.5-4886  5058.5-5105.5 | -0.6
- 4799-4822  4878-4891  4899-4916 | 1.1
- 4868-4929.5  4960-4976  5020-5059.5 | 3.6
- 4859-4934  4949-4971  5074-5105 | 3.5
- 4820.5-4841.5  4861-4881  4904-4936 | 3.4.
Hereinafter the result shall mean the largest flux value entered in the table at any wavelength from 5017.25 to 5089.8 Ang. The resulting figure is 11.61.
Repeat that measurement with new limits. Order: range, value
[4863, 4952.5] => 14.76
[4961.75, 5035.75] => 10.16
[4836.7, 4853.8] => 8.979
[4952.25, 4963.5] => 13.72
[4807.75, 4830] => 7.913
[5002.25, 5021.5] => 9.199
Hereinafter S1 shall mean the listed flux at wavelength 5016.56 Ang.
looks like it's 8.216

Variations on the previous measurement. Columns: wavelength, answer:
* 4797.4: 8.61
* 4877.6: 8.29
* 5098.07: 11.58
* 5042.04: 10.16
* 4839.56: 8.842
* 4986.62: 10.15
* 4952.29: 13.72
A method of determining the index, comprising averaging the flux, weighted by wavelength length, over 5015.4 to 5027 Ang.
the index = 8.91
